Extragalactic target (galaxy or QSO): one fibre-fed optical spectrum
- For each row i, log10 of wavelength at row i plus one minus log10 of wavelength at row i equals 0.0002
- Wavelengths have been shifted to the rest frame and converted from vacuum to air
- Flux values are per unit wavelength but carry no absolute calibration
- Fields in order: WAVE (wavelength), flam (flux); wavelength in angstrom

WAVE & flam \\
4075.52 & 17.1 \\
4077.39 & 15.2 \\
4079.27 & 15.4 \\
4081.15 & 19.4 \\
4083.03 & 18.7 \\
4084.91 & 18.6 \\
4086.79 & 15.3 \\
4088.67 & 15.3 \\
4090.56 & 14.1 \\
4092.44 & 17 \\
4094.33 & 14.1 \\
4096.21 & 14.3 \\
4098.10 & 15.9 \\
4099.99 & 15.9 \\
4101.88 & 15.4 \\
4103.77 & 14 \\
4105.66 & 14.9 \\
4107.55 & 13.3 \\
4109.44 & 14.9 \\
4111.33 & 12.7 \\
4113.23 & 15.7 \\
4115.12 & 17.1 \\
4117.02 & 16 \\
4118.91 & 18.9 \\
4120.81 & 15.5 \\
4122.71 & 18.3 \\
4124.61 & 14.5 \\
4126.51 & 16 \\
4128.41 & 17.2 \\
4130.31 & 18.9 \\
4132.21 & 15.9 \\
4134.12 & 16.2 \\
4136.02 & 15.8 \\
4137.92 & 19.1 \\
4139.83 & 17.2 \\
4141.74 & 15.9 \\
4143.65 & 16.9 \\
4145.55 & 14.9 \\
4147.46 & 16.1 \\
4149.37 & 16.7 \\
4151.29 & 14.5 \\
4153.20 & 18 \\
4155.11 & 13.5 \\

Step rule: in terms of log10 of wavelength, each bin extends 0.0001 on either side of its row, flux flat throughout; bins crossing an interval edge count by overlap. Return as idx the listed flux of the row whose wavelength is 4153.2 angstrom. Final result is 18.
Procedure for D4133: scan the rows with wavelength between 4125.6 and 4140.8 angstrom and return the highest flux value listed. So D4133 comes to 19.1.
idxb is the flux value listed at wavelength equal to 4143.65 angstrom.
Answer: 16.9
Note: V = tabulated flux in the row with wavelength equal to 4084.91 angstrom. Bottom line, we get 18.6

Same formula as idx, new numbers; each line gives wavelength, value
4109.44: 14.9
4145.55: 14.9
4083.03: 18.7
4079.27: 15.4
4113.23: 15.7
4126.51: 16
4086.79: 15.3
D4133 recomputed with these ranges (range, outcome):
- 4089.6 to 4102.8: 17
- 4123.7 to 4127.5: 16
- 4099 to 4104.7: 15.9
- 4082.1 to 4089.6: 18.7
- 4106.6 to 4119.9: 18.9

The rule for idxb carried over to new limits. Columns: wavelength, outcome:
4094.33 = 14.1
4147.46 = 16.1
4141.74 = 15.9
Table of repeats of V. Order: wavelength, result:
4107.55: 13.3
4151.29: 14.5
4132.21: 15.9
